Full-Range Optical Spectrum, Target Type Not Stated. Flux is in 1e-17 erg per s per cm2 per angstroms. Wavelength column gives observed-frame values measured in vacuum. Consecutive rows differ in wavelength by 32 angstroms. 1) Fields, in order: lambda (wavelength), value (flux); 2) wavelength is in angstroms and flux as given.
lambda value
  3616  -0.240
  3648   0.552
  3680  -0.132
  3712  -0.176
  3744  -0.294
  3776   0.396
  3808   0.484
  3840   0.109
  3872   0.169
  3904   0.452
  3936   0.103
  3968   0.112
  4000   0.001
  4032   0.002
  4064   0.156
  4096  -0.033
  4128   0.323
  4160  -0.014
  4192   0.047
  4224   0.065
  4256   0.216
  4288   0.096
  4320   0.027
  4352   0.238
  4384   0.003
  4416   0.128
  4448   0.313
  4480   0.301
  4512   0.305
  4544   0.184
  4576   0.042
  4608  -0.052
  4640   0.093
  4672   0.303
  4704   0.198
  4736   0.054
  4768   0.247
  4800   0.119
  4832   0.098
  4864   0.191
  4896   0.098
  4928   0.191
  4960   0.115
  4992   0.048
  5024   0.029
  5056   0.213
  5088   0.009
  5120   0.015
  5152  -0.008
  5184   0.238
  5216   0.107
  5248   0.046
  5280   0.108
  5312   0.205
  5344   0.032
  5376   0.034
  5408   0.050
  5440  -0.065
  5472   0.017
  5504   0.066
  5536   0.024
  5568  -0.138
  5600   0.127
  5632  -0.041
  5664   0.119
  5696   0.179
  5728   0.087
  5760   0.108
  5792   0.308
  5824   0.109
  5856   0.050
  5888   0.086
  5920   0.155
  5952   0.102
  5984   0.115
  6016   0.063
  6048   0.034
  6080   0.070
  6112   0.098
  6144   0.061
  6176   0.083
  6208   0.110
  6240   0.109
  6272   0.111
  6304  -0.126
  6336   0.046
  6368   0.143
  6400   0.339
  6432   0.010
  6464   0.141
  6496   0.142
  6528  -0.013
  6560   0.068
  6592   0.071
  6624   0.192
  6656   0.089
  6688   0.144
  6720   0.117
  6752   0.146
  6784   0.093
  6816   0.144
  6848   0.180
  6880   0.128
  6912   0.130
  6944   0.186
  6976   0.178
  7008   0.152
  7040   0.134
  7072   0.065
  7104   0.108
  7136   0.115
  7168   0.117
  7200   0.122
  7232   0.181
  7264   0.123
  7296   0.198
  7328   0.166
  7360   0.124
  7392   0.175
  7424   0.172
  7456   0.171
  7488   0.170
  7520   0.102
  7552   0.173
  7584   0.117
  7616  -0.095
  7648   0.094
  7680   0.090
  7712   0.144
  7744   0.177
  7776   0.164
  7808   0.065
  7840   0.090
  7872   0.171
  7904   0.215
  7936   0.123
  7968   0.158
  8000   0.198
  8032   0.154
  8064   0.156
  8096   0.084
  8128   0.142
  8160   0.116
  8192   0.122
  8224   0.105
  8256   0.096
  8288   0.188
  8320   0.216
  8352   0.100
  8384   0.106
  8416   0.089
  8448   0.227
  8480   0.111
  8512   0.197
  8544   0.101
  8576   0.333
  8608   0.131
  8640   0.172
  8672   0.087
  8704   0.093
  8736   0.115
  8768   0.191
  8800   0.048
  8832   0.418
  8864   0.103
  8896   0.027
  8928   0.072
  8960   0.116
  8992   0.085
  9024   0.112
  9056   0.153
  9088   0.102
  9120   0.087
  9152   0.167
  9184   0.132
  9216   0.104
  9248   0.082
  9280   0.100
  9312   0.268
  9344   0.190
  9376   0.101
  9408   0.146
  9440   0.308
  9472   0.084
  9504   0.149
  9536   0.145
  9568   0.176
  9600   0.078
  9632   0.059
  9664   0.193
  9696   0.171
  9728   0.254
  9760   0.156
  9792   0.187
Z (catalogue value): 0.71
